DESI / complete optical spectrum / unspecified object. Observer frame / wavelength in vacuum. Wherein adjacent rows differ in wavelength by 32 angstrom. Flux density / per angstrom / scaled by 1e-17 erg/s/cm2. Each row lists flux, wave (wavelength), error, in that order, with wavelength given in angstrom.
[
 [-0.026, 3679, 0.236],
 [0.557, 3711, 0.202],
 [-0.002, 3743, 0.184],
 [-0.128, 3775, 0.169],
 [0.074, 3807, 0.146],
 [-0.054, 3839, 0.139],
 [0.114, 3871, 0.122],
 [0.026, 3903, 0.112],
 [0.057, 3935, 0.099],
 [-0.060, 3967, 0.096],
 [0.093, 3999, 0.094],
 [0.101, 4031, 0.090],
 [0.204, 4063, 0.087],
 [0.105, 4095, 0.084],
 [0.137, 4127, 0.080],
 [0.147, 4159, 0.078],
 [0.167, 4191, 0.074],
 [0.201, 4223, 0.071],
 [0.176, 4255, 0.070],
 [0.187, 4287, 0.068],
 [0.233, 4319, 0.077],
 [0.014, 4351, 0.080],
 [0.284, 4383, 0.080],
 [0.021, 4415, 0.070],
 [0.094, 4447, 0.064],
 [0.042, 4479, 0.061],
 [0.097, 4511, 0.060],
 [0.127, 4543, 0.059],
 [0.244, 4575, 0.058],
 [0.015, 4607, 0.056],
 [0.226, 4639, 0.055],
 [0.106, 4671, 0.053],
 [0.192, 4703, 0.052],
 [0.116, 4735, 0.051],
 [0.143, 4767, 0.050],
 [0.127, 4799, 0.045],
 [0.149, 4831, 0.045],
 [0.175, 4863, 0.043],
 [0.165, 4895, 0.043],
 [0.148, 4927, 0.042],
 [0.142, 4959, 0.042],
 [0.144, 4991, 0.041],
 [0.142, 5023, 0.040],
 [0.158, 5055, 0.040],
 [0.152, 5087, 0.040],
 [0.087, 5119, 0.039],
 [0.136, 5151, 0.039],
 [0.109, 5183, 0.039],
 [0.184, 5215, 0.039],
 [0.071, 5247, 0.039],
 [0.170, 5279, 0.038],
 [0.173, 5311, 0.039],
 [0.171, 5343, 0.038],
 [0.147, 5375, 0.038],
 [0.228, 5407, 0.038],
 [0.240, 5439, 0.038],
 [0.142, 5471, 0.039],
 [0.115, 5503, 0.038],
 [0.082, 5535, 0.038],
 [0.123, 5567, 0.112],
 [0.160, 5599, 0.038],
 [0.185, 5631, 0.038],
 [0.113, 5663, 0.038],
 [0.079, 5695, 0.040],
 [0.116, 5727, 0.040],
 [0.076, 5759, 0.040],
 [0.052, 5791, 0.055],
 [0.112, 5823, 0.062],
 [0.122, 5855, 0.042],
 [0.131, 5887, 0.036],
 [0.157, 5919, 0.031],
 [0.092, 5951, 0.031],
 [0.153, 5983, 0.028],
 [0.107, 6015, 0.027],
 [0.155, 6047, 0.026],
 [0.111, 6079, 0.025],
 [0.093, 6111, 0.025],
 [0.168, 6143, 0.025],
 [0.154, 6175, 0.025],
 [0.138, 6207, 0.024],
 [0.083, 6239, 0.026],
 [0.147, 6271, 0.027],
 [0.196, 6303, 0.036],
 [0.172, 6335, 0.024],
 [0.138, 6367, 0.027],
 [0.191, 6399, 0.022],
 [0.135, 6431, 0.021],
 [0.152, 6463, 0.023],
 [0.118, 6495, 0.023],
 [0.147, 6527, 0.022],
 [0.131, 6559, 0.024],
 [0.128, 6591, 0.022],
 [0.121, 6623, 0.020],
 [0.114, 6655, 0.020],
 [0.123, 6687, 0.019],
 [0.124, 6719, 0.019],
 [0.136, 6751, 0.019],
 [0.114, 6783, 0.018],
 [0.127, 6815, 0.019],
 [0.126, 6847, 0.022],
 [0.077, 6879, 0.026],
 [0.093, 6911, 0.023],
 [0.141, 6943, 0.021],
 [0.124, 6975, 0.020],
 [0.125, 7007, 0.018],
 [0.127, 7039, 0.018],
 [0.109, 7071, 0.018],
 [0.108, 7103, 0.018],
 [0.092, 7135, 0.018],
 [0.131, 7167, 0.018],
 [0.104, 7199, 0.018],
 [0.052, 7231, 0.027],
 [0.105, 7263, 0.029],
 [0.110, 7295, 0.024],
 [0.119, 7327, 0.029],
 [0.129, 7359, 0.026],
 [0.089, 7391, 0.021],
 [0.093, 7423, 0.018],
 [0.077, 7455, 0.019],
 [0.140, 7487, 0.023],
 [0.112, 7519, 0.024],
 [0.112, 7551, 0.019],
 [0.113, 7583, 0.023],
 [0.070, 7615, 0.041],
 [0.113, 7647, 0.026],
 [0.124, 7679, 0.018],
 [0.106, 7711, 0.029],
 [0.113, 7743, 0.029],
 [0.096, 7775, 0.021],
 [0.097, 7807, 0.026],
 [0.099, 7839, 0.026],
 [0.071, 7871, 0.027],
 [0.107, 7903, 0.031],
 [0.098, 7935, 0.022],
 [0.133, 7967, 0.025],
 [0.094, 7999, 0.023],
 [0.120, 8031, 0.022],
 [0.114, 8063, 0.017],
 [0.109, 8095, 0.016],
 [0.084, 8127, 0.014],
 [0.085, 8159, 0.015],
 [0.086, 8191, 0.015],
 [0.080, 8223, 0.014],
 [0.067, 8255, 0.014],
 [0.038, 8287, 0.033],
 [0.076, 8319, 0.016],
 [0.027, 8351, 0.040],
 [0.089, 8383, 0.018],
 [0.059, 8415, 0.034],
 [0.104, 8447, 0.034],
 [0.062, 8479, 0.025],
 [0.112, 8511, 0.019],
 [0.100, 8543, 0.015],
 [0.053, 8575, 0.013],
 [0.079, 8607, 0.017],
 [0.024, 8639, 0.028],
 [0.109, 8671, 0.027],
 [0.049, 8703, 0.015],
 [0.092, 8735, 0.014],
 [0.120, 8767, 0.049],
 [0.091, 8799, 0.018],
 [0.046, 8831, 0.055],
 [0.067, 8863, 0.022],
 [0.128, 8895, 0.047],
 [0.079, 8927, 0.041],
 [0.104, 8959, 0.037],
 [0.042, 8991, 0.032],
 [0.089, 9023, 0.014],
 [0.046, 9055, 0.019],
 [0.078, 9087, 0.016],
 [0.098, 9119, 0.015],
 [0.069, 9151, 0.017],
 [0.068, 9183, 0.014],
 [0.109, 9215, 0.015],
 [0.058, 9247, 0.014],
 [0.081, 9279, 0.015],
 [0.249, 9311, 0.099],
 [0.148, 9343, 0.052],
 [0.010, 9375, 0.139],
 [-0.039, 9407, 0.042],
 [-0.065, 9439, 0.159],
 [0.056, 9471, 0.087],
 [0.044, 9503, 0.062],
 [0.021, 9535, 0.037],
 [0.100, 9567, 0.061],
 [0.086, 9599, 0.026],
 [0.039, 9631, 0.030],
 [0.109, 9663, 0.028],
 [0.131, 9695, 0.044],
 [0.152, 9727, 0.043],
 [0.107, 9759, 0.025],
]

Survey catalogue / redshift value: 0.65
